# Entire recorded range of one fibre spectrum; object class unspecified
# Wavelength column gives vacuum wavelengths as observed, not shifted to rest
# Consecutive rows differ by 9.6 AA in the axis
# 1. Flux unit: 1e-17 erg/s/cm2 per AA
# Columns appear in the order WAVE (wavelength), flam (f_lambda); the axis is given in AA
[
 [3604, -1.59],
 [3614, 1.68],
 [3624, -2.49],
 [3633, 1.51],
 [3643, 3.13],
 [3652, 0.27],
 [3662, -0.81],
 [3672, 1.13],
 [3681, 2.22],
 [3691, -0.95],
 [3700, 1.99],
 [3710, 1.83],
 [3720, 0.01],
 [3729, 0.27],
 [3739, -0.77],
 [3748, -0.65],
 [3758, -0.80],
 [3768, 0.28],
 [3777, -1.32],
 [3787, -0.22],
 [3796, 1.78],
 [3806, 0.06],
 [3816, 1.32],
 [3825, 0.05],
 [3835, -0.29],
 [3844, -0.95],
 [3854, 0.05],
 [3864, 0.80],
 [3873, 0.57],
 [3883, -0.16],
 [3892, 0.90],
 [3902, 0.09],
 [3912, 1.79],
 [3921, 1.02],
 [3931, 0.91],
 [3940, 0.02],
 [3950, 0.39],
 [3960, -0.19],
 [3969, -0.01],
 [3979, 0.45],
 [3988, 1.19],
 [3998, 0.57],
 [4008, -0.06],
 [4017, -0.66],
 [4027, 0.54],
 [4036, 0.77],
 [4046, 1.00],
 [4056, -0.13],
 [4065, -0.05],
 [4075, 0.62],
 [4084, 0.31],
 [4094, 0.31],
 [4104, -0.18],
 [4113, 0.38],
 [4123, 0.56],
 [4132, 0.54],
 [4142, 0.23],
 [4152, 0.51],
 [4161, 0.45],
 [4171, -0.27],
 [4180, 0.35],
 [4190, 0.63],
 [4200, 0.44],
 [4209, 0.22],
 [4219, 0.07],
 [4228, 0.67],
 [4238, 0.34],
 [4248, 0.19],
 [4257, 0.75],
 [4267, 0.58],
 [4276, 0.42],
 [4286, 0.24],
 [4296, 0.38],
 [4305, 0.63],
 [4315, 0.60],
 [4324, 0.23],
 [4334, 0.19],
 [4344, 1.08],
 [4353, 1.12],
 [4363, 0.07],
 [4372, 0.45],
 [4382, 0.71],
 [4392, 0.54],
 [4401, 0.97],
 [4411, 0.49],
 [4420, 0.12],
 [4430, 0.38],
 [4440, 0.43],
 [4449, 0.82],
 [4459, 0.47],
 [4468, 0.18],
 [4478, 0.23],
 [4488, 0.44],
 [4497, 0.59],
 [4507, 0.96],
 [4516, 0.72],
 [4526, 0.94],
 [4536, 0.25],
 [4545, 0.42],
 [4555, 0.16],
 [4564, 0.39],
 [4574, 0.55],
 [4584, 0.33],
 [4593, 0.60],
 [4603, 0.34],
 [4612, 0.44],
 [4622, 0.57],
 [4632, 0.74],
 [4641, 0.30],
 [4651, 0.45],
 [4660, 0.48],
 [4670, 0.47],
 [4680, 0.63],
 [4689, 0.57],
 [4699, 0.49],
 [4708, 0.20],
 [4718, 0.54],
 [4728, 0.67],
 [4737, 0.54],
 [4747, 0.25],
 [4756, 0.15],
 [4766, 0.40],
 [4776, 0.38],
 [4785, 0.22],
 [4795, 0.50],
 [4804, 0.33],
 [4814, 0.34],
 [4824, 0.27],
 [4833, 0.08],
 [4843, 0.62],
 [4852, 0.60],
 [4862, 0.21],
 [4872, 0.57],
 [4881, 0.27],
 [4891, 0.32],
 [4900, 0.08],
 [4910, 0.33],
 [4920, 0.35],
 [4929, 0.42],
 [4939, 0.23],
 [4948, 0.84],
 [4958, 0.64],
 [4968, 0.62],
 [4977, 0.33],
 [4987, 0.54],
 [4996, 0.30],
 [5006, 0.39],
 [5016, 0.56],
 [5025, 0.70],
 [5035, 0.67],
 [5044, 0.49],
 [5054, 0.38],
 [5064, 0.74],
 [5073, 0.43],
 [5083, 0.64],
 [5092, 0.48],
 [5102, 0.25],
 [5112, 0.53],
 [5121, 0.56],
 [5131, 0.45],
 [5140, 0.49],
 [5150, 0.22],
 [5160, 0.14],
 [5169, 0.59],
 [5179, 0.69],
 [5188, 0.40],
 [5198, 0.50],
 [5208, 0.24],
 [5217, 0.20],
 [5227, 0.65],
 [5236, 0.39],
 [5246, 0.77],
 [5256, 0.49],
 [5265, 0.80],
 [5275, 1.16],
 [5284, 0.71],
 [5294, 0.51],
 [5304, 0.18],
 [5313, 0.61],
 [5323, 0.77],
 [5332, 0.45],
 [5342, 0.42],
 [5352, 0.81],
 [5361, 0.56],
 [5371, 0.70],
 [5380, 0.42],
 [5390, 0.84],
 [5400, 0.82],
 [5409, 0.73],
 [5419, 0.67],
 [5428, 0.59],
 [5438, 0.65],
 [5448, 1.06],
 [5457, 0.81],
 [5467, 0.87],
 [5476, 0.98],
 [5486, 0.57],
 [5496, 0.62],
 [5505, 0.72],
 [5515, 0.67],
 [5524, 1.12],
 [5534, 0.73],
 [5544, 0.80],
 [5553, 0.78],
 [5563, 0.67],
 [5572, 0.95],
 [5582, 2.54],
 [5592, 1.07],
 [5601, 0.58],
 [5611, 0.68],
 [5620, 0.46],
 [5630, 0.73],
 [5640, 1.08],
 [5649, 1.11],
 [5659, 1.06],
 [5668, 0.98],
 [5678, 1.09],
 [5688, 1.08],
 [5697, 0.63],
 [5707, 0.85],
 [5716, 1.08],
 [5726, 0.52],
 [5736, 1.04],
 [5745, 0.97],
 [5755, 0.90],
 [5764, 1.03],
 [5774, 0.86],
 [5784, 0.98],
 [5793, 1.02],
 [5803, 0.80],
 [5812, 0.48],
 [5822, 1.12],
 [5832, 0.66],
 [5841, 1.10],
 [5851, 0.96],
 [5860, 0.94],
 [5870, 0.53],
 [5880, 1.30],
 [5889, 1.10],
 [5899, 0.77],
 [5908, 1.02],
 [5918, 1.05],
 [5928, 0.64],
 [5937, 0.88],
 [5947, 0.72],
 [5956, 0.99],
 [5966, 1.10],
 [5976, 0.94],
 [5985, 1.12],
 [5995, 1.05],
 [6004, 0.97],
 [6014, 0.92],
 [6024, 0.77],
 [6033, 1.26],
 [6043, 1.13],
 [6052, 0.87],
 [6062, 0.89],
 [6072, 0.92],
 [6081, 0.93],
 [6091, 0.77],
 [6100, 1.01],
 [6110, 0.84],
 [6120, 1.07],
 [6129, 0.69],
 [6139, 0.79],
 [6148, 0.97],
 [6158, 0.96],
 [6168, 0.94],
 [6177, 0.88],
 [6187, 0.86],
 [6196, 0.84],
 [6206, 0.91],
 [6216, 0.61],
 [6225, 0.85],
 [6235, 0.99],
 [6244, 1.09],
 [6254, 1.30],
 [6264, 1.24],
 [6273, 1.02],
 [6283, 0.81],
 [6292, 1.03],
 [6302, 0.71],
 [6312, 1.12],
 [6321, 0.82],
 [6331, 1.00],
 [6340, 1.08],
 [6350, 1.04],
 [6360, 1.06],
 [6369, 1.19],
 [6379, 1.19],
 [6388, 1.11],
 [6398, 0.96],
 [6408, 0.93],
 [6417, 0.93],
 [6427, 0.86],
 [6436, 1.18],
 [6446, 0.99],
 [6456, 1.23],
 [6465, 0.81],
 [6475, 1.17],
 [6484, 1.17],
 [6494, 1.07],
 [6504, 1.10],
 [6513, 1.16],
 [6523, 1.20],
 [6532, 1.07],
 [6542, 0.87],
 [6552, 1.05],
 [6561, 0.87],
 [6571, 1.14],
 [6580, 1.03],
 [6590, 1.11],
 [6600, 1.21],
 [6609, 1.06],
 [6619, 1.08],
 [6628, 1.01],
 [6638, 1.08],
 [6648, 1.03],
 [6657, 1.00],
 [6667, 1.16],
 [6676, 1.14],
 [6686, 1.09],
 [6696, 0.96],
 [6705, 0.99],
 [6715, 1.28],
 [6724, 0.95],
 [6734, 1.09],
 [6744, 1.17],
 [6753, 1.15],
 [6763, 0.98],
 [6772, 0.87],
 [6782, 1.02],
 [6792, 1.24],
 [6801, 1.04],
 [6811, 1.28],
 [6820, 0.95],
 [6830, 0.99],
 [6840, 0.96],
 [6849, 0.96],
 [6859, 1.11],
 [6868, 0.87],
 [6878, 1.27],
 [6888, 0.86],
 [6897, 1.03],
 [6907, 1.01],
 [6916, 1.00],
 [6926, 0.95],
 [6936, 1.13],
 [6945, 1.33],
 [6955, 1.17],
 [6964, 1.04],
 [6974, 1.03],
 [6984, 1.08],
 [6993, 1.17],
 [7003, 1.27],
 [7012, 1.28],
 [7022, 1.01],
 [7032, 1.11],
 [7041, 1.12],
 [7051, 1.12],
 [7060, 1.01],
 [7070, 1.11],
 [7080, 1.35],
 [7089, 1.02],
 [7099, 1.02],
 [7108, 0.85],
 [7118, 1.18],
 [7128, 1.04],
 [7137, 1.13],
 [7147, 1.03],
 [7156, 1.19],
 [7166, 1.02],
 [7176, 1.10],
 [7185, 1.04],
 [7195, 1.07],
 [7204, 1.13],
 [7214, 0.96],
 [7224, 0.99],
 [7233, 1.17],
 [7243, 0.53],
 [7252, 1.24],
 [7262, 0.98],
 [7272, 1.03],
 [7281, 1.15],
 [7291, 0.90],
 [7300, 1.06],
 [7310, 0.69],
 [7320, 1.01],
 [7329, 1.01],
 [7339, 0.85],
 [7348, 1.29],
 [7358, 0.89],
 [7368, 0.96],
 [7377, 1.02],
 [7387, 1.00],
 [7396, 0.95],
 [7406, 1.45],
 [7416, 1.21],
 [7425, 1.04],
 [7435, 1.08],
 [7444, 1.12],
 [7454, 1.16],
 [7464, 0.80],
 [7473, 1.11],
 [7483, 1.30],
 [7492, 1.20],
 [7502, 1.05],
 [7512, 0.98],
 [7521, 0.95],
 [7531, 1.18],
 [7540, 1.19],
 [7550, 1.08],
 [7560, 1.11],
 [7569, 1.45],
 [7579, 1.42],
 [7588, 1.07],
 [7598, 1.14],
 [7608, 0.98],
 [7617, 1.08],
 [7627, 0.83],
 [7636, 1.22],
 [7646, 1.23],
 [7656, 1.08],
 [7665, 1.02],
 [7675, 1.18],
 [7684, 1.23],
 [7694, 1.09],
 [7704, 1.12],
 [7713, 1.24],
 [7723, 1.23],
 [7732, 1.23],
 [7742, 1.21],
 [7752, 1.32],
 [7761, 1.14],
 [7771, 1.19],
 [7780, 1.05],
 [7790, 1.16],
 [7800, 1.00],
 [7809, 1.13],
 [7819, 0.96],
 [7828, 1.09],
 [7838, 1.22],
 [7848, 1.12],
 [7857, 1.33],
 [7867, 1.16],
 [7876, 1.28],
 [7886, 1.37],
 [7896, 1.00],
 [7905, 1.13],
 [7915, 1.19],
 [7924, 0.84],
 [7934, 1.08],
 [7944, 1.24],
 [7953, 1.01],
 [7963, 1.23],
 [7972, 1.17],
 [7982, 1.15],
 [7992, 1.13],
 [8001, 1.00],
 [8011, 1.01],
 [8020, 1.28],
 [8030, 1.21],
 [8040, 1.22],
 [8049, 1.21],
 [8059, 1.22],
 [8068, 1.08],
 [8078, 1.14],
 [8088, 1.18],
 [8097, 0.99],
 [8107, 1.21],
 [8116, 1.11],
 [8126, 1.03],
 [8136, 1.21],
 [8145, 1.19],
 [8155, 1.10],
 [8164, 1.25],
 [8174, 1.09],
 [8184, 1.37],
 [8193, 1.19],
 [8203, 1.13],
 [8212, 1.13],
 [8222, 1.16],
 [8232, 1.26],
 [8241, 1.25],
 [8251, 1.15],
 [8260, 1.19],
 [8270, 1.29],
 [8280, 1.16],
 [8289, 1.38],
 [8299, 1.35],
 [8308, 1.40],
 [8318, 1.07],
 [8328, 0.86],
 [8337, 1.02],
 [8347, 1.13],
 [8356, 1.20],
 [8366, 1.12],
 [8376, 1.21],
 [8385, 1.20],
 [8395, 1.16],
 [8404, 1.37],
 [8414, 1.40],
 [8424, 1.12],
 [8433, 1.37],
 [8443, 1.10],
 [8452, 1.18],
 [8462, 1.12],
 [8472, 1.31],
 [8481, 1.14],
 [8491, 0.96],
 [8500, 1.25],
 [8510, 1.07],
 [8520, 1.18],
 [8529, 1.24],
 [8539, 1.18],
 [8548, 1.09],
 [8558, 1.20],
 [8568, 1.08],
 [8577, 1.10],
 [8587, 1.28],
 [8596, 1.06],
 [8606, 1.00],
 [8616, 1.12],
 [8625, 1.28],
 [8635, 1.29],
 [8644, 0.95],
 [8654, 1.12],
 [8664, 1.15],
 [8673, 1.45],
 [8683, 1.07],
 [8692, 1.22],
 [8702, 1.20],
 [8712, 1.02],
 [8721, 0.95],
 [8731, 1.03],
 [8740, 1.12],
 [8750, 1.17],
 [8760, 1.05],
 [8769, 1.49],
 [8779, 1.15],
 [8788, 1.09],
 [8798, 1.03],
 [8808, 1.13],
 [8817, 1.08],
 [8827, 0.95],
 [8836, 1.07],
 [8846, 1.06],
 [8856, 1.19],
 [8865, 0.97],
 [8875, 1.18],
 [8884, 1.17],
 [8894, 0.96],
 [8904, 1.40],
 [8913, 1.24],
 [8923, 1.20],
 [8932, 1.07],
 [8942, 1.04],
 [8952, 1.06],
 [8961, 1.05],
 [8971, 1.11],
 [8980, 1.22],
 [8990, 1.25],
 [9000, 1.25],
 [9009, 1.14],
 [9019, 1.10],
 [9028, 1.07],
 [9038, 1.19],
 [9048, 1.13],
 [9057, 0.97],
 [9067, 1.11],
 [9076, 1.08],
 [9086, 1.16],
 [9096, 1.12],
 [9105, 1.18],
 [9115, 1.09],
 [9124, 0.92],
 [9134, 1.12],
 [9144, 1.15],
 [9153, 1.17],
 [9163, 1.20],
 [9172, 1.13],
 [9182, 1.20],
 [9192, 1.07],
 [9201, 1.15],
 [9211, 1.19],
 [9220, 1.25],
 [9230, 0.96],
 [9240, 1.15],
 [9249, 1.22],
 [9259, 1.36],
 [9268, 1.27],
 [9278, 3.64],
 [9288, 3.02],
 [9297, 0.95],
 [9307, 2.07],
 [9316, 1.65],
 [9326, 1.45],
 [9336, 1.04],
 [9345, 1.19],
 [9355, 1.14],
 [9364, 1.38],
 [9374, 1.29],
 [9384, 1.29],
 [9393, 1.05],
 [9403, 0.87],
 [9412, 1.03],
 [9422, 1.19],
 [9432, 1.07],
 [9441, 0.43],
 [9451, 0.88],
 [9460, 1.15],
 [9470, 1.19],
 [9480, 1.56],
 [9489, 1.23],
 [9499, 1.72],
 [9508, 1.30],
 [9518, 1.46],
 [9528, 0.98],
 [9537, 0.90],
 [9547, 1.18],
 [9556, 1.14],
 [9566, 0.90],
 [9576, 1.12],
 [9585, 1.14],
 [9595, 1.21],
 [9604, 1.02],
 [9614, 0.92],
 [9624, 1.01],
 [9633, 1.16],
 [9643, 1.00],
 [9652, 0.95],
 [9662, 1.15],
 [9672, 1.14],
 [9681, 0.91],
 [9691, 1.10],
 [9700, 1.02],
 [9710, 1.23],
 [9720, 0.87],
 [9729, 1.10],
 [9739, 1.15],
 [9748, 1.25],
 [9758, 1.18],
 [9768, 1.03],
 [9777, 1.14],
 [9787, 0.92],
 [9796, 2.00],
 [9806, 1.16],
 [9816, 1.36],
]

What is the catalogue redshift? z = 0.414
